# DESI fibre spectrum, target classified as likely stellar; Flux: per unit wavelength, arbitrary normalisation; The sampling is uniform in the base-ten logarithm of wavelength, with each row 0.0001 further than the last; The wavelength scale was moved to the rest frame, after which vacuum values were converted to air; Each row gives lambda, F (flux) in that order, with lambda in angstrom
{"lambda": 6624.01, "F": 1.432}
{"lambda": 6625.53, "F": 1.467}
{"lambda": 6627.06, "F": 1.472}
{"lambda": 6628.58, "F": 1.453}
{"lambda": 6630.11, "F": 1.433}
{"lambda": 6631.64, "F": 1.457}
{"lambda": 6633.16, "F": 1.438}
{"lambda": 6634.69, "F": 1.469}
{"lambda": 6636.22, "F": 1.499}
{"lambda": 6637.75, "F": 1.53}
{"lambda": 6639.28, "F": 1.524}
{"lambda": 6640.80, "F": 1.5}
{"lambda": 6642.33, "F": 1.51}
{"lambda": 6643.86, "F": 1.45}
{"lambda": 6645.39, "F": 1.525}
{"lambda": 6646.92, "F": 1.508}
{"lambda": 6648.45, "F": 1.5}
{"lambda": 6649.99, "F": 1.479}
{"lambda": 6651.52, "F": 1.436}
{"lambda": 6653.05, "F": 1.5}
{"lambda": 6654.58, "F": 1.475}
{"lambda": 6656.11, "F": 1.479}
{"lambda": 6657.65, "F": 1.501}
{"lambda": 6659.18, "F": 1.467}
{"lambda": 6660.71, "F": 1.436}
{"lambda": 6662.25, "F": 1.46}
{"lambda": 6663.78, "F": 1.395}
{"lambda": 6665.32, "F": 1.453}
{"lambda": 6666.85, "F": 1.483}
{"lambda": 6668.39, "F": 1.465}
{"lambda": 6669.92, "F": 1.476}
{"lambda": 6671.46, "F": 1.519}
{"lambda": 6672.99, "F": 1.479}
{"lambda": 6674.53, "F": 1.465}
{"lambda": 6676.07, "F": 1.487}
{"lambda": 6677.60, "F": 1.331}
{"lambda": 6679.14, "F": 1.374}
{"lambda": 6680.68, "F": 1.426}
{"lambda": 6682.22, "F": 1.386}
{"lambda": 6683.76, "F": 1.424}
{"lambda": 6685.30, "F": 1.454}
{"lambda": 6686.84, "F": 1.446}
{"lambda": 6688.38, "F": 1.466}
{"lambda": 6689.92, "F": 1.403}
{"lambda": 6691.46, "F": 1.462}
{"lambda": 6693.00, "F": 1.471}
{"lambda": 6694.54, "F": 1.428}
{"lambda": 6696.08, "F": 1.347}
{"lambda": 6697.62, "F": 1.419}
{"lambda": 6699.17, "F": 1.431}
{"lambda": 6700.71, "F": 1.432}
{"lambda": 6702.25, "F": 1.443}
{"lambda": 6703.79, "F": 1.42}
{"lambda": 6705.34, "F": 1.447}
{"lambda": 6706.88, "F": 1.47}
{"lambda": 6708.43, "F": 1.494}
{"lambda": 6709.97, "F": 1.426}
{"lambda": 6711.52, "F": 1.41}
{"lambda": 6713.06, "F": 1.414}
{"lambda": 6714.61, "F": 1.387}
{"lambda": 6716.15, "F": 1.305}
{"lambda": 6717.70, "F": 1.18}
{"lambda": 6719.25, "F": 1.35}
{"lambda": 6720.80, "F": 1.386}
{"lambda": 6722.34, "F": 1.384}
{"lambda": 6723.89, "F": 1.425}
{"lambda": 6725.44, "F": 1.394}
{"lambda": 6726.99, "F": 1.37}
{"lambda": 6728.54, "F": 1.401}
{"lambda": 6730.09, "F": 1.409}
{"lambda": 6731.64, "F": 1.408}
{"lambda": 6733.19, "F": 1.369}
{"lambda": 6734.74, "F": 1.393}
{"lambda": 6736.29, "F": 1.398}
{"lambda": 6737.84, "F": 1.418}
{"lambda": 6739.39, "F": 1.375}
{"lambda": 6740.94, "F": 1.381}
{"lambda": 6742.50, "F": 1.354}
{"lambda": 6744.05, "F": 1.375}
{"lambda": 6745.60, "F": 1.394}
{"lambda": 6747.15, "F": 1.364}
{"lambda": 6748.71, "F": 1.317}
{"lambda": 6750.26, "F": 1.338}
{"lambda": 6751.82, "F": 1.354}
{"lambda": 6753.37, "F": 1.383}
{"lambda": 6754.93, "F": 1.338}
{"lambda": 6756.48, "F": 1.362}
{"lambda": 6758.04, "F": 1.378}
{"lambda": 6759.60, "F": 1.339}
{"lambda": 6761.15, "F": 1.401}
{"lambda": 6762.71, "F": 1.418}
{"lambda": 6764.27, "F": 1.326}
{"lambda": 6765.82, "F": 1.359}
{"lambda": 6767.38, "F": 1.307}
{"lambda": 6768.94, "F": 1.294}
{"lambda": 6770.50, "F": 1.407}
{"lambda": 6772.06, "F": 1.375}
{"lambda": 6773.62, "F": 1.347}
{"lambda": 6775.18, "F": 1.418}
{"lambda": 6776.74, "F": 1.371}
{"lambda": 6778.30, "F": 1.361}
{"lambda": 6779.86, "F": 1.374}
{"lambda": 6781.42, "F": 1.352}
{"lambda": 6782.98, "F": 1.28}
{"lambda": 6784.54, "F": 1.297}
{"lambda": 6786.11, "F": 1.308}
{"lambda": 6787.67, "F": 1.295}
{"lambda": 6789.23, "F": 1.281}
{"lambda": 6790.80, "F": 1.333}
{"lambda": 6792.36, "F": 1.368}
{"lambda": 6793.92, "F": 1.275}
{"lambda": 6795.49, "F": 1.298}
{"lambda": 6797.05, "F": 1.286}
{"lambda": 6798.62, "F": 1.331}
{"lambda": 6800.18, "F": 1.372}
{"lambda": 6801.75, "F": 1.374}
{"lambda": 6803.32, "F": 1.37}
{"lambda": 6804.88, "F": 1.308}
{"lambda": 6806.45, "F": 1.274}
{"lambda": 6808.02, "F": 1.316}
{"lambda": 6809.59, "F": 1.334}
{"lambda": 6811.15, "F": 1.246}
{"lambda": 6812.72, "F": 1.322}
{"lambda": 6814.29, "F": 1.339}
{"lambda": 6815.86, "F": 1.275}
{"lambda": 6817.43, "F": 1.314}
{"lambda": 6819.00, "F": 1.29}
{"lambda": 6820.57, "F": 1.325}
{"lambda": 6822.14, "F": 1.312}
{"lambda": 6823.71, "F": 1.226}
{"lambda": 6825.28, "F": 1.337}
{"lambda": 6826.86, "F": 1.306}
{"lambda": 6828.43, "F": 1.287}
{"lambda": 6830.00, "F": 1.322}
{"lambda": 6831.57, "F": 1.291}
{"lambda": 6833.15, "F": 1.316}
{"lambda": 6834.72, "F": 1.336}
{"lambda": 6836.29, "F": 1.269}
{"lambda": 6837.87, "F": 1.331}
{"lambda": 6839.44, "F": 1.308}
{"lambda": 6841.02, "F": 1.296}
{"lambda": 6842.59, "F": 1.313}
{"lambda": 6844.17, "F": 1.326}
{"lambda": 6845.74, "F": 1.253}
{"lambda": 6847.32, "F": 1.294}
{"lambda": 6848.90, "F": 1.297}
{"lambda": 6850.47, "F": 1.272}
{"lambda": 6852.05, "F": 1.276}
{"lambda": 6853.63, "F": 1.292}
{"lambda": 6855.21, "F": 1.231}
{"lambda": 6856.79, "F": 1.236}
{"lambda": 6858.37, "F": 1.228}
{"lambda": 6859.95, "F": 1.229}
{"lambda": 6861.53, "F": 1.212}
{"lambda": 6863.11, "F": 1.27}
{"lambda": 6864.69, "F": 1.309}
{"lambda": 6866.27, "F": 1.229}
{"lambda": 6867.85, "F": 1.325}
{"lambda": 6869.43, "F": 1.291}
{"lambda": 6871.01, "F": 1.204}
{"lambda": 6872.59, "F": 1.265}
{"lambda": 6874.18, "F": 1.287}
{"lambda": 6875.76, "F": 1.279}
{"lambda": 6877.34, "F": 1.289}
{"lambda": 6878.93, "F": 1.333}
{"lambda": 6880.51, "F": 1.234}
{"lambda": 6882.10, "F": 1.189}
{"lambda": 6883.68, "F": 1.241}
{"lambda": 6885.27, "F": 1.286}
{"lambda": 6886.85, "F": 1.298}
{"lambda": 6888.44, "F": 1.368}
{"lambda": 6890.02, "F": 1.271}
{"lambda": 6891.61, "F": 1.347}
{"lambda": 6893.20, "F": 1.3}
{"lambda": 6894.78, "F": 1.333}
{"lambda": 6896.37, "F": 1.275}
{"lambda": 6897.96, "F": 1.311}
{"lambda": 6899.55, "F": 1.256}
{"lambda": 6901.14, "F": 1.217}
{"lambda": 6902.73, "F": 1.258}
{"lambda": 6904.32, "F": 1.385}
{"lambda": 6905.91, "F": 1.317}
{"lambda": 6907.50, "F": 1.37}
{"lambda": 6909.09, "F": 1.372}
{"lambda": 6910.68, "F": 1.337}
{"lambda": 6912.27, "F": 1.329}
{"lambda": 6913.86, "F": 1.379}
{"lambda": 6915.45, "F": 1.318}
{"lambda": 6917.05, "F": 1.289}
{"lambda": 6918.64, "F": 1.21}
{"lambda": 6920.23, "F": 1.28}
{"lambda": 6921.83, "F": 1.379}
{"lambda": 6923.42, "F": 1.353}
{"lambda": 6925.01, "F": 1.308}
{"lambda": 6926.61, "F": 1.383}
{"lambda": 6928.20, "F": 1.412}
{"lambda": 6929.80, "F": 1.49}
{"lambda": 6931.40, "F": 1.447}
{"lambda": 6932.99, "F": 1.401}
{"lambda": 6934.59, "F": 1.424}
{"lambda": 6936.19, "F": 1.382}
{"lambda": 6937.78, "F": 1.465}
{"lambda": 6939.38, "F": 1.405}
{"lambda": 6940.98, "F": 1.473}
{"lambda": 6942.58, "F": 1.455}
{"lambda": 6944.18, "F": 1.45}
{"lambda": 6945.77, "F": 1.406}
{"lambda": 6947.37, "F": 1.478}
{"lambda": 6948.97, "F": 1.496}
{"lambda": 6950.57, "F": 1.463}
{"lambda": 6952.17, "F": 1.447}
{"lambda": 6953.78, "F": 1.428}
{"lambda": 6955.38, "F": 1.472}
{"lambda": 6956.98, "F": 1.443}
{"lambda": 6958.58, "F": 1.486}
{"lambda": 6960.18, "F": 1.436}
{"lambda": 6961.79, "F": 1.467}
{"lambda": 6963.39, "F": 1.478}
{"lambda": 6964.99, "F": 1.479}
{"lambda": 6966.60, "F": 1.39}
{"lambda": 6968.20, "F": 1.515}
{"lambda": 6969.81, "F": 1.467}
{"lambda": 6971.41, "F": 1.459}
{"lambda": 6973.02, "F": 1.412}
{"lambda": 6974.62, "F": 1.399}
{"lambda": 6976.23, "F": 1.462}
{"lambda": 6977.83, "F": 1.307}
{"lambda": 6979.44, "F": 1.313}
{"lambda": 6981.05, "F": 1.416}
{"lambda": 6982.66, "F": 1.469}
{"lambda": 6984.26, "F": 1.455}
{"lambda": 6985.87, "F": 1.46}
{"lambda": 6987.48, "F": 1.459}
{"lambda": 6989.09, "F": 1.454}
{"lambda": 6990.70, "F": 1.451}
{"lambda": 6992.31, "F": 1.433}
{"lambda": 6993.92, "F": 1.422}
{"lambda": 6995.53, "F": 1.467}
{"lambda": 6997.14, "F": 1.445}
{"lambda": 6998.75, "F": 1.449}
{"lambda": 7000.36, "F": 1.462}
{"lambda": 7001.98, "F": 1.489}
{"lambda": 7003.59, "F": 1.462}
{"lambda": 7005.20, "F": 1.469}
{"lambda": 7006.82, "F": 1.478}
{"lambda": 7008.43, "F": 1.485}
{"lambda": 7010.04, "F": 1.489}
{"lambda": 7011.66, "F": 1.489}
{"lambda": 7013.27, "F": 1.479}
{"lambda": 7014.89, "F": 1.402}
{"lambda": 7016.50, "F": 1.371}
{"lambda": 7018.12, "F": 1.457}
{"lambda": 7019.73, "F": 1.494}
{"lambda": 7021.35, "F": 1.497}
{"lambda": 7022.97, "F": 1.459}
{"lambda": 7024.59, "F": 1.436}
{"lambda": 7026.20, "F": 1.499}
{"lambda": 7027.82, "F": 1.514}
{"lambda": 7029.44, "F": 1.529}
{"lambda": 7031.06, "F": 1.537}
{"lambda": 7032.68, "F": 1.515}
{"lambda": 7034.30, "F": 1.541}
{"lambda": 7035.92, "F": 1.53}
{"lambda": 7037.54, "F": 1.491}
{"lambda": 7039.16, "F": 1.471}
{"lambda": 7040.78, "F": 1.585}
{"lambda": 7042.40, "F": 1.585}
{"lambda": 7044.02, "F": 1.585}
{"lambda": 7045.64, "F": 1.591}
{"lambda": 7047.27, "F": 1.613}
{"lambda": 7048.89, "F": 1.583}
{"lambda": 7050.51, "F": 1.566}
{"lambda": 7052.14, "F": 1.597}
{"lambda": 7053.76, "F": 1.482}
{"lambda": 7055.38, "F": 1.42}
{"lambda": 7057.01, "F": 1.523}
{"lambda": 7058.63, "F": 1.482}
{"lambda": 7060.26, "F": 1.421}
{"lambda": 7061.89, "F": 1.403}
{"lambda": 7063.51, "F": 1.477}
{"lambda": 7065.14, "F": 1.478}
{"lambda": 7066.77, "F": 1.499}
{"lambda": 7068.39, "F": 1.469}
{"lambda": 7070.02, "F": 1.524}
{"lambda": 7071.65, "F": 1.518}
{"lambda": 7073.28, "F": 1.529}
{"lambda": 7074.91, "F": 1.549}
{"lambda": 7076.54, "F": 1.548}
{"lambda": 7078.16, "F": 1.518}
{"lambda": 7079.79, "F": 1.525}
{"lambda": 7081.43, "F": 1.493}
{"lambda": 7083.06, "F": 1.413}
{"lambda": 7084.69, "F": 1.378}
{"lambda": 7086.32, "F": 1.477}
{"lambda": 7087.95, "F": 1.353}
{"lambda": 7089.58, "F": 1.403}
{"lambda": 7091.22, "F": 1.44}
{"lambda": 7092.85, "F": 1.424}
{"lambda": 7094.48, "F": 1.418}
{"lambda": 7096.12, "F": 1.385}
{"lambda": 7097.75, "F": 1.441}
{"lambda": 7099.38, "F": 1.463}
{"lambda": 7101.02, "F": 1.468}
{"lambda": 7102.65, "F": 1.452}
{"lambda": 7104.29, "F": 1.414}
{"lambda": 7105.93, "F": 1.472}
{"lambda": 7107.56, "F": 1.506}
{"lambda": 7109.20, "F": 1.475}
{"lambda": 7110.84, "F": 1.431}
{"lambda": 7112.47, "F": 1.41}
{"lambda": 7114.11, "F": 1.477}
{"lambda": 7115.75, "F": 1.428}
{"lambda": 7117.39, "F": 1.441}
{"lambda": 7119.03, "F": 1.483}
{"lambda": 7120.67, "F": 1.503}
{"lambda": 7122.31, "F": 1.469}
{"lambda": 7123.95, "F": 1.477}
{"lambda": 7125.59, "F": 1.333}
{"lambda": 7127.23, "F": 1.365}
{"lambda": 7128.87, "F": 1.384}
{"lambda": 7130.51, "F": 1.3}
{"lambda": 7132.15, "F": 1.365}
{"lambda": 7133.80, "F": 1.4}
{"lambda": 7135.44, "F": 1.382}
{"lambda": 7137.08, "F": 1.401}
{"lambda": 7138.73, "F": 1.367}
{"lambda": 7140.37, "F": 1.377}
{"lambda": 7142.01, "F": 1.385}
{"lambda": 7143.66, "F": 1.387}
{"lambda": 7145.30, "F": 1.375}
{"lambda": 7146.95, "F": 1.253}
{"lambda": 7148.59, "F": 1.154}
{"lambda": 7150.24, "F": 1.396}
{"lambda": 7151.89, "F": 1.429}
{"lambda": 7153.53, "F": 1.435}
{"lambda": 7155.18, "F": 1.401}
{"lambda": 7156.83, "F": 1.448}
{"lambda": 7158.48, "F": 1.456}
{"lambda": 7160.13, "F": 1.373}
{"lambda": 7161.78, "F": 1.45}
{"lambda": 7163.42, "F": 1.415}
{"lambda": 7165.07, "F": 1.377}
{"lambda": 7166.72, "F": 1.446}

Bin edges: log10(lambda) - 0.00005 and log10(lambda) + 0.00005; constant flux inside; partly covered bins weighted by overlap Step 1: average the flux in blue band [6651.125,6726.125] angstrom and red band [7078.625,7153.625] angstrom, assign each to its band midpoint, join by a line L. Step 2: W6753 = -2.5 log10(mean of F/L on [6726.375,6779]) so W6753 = 0.04 mag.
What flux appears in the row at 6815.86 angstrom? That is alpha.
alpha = 1.275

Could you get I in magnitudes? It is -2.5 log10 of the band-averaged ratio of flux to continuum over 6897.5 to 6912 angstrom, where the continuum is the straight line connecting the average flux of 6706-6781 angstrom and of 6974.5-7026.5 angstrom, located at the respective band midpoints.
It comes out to 0.08 mag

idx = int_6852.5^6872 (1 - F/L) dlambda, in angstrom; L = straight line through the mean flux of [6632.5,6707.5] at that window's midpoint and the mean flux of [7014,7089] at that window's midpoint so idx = 2.9 angstrom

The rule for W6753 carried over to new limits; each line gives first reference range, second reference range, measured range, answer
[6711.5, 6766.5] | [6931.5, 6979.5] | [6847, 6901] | 0.113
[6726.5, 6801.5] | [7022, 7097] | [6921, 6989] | 0.009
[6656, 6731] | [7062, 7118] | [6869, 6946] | 0.086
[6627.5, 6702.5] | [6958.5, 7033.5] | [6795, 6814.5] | 0.106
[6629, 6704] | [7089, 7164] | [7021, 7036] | -0.062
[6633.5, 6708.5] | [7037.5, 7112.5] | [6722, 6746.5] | 0.054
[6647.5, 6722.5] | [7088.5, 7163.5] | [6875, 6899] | 0.106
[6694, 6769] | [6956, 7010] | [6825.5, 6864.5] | 0.103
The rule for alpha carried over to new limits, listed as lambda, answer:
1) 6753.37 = 1.383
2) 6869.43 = 1.291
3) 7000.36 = 1.462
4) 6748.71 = 1.317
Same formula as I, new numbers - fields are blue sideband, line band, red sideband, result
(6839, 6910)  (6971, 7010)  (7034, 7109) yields -0.03 mag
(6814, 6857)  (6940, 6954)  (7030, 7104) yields -0.05 mag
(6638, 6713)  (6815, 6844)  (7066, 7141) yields 0.12 mag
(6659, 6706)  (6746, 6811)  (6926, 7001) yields 0.08 mag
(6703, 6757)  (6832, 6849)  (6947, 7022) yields 0.09 mag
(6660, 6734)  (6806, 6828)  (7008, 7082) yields 0.12 mag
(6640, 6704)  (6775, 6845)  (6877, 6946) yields 0.06 mag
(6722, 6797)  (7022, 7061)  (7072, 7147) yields -0.08 mag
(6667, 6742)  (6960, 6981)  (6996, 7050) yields 0.04 mag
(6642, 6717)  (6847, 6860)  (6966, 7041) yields 0.15 mag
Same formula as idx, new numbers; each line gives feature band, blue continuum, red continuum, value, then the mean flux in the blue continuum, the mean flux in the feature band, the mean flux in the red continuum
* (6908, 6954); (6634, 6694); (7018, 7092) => 2.91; 1.46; 1.39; 1.5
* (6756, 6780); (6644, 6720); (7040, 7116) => 1.37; 1.44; 1.36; 1.48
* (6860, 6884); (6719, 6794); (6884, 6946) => 1.61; 1.36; 1.26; 1.35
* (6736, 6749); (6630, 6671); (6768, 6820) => 0.04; 1.48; 1.38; 1.33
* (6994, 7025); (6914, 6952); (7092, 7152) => -1.30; 1.4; 1.46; 1.41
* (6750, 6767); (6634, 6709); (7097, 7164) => 1.01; 1.46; 1.36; 1.41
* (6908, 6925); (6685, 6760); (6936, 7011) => 1.32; 1.39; 1.33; 1.45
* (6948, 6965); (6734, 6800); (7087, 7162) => -0.99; 1.35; 1.46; 1.41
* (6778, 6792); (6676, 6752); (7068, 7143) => 0.85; 1.4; 1.32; 1.44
